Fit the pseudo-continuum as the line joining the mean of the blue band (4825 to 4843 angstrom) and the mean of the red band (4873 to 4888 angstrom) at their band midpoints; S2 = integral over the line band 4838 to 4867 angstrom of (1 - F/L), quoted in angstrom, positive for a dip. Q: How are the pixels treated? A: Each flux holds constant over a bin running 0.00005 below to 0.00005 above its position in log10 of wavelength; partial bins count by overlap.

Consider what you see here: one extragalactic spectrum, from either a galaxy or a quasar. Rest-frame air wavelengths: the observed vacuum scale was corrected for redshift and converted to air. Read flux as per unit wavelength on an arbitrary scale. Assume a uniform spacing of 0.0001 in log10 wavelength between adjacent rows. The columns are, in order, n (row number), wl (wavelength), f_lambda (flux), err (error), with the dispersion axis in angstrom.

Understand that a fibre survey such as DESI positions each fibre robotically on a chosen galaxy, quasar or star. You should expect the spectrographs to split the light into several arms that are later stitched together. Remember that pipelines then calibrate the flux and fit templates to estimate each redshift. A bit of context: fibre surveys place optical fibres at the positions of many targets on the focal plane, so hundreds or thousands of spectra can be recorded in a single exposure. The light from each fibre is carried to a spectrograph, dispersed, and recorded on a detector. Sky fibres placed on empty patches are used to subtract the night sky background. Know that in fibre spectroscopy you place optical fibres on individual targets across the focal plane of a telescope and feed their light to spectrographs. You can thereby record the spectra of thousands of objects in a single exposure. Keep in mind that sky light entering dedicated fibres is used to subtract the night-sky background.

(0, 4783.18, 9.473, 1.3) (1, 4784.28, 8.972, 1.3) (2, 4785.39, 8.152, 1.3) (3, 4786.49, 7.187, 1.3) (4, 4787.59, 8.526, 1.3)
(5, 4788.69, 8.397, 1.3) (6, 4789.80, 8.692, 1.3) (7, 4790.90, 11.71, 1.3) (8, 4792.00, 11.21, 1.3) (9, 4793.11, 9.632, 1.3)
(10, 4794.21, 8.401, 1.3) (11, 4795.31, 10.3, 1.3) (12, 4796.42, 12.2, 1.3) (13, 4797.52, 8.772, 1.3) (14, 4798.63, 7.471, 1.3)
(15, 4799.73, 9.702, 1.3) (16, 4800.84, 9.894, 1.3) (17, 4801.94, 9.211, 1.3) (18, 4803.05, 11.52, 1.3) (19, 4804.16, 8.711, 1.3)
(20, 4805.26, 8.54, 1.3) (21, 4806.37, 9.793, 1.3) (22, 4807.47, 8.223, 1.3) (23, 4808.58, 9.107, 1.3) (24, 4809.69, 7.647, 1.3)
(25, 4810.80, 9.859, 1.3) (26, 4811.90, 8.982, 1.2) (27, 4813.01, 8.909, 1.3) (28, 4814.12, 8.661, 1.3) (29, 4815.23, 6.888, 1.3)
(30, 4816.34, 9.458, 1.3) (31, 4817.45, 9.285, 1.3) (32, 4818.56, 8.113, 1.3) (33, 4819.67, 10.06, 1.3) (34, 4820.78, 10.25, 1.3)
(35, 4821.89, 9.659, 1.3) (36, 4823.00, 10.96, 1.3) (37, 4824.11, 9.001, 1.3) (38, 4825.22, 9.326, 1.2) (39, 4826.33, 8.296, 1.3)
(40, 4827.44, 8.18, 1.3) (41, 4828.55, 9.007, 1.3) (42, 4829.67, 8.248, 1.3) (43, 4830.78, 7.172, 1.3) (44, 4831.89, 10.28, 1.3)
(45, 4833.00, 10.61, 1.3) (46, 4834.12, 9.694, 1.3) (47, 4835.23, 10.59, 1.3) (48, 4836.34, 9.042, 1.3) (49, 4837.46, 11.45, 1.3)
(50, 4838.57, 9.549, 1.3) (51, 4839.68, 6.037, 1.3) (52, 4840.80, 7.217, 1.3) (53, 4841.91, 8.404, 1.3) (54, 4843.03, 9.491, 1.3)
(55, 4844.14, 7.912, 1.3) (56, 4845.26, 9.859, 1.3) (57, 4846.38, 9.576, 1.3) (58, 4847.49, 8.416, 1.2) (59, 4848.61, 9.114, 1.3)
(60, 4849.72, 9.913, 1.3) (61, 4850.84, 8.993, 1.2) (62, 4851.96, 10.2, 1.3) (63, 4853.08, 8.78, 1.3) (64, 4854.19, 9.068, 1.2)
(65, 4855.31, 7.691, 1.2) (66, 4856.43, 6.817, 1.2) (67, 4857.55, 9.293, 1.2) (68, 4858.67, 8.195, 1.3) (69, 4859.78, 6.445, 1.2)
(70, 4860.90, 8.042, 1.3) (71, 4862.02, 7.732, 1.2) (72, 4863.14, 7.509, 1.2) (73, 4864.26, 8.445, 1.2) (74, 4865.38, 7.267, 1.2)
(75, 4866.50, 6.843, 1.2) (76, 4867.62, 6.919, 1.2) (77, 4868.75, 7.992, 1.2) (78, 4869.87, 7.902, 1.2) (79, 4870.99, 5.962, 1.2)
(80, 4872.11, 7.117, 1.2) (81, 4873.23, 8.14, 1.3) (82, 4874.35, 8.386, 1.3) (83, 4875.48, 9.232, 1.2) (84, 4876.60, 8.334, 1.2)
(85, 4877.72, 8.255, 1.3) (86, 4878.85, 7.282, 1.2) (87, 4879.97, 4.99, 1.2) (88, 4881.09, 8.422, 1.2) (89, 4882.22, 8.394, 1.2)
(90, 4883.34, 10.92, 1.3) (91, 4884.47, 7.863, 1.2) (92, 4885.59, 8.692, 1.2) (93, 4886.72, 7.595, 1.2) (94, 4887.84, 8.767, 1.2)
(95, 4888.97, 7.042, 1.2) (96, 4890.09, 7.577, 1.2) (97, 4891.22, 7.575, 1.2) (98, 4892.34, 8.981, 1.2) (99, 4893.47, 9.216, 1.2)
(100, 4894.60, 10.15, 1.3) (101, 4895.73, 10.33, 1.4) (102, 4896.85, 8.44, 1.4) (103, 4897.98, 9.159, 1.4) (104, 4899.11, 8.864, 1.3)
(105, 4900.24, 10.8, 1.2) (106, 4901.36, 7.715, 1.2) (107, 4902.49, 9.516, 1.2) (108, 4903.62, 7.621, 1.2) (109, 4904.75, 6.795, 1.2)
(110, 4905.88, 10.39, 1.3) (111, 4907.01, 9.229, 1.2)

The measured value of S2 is 1.1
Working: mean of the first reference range 8.95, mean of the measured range 8.35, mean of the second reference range 8.22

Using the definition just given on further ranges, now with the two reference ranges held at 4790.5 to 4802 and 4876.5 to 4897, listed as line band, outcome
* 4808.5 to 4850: 1.2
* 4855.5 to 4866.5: 1.4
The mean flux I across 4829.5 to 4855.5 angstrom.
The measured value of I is 9.09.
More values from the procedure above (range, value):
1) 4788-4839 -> 9.36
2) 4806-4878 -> 8.64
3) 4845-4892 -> 8.13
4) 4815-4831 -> 9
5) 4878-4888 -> 8.08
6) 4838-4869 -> 8.28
